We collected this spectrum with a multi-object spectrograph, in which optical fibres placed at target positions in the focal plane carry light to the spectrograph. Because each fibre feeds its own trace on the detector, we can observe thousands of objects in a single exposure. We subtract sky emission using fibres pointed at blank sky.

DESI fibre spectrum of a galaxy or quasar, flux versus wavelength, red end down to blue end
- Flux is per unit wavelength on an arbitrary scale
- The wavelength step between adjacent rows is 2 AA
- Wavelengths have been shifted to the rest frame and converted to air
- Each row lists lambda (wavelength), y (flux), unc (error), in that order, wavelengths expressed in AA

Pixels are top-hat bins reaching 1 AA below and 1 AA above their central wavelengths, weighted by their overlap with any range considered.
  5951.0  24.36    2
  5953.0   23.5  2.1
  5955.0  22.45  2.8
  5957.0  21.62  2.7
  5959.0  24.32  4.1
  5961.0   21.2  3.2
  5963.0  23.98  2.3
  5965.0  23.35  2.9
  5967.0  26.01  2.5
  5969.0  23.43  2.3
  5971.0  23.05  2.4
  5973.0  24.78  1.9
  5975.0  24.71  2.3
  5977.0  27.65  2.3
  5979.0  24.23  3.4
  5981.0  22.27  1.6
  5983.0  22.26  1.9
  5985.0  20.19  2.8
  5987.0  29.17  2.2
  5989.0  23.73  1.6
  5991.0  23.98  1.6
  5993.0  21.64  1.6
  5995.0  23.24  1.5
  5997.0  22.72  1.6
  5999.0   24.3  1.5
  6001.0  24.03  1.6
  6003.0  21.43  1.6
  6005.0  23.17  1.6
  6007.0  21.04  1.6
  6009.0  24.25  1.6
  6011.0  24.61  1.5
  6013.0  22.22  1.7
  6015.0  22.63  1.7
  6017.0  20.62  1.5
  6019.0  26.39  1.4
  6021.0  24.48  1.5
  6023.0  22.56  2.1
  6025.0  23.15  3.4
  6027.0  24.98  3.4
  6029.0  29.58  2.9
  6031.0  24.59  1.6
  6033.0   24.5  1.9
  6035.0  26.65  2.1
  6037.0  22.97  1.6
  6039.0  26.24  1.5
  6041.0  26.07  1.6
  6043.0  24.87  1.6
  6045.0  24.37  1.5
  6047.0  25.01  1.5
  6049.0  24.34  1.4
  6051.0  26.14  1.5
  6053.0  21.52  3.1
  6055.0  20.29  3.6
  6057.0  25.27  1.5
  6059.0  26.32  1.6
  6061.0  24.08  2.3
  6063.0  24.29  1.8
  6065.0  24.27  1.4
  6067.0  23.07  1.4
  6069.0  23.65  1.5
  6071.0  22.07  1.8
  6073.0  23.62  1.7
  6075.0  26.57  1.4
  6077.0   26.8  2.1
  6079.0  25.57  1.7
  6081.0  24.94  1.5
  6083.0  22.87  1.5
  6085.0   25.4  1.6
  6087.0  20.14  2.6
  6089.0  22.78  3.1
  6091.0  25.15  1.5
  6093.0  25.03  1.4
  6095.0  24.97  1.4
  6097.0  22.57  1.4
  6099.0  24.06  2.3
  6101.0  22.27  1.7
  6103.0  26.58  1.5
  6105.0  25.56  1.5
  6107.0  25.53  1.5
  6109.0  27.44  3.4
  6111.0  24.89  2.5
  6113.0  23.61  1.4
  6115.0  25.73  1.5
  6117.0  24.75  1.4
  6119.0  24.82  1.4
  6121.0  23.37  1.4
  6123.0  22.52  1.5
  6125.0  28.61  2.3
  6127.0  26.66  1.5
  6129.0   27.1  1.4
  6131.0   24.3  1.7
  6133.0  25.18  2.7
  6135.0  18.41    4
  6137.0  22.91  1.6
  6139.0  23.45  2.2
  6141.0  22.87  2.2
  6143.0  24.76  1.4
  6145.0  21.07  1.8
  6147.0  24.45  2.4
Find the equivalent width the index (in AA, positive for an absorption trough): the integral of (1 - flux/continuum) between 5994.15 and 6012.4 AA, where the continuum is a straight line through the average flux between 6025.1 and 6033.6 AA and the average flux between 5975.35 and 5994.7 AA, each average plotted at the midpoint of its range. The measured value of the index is 1.08 AA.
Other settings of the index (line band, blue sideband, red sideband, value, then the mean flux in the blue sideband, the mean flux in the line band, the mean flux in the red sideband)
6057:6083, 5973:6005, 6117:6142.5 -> -0.6 AA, 23.7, 24.6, 24.2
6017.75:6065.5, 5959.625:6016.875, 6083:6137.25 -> -1.5 AA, 23.5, 24.7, 24.4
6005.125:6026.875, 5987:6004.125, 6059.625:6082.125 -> 0.4 AA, 23.5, 23.3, 24.5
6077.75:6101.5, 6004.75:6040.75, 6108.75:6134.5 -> 0.9 AA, 24.2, 23.9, 25.1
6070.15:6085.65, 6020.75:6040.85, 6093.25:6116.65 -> 0.1 AA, 25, 24.7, 24.8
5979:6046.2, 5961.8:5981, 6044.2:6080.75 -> 1.3 AA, 24.4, 23.9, 24.3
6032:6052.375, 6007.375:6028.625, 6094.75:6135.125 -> -0.9 AA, 23.7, 25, 24.8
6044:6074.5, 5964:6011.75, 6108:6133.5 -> 0.8 AA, 23.7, 23.9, 25.3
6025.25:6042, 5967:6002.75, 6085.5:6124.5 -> -1.1 AA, 23.9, 25.6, 24.4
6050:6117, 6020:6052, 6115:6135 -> 1.7 AA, 25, 24.3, 24.9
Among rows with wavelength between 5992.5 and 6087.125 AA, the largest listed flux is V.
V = 29.58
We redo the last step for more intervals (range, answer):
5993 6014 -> 24.61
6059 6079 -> 26.8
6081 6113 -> 27.44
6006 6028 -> 26.39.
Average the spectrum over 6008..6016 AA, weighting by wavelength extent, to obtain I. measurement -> 23.4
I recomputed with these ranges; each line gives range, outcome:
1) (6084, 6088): 22.8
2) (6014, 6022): 23.5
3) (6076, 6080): 26.2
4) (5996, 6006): 23.1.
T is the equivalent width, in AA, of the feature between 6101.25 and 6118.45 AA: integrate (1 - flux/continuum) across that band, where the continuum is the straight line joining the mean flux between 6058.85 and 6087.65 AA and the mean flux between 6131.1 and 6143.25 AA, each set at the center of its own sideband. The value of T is -1.4 AA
